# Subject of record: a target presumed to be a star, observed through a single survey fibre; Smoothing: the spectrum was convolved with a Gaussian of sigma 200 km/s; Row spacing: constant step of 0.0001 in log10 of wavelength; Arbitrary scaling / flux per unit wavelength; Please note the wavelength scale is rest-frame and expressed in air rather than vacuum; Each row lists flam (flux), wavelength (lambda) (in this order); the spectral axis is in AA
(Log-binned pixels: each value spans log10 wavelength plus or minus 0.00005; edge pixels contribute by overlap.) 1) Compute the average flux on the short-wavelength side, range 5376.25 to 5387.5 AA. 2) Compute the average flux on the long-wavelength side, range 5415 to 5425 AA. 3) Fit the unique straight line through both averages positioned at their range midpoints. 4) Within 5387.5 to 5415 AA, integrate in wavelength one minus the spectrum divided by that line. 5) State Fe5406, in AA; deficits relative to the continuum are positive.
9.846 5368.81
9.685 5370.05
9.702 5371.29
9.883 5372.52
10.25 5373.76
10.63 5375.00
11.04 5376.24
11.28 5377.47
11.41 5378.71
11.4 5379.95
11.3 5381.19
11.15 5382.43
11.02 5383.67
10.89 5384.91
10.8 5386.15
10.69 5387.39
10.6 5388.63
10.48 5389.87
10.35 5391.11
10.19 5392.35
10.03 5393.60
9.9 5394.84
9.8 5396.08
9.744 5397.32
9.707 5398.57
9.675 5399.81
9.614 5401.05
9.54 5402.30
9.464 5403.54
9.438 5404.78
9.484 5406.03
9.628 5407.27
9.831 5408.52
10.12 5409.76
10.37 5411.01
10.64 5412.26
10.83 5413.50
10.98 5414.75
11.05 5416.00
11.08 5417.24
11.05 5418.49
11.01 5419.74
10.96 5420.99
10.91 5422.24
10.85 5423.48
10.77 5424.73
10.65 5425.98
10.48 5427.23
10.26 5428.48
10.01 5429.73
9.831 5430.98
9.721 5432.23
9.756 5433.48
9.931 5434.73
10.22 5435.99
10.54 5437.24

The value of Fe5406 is 2.6 AA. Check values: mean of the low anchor 11.1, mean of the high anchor 11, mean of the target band 10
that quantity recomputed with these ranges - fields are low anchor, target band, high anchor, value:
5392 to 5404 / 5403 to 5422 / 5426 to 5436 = -1.0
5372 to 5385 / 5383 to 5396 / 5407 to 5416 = 0.4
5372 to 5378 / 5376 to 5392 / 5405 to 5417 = -0.6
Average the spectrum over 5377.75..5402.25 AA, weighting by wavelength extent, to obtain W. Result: 10.4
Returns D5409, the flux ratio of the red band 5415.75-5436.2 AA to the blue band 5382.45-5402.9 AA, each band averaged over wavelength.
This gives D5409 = 1.03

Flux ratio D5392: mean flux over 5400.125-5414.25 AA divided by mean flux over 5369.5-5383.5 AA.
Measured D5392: 0.92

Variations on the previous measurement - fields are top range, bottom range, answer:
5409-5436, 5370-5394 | 0.99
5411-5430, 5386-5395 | 1.04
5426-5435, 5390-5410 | 1.03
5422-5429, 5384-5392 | 1.00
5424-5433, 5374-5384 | 0.92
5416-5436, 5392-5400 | 1.06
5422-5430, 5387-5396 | 1.03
